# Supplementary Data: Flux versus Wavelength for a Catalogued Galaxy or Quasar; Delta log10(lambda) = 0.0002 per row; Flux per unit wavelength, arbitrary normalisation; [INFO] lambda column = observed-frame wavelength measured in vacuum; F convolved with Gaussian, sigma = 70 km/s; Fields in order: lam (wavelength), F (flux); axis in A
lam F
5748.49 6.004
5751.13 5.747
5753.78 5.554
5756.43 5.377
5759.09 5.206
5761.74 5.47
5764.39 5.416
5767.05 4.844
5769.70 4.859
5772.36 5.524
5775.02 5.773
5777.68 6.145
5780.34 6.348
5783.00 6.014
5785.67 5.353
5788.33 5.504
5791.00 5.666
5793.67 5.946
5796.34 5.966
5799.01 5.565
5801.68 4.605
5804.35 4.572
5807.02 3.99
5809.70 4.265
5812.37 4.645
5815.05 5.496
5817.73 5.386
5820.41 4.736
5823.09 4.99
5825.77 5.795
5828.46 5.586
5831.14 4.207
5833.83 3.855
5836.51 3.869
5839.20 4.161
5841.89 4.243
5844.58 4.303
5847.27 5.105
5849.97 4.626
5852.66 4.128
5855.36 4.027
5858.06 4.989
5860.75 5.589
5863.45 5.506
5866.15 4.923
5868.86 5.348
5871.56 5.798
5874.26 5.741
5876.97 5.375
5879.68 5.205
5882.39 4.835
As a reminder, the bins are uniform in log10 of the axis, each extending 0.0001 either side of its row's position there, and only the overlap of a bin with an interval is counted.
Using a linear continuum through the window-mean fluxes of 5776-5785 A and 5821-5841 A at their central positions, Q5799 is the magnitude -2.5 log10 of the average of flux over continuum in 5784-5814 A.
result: 0.094 mag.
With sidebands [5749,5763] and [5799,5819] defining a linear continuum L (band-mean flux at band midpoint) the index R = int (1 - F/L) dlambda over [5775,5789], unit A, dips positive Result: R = -2.0 A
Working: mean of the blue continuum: 5.5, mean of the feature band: 5.88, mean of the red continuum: 4.76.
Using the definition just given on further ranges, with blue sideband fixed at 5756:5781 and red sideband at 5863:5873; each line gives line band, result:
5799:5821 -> 2.74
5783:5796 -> -0.54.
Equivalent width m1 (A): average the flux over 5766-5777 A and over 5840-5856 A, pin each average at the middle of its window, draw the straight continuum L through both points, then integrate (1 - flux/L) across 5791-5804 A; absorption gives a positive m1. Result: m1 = -1.2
